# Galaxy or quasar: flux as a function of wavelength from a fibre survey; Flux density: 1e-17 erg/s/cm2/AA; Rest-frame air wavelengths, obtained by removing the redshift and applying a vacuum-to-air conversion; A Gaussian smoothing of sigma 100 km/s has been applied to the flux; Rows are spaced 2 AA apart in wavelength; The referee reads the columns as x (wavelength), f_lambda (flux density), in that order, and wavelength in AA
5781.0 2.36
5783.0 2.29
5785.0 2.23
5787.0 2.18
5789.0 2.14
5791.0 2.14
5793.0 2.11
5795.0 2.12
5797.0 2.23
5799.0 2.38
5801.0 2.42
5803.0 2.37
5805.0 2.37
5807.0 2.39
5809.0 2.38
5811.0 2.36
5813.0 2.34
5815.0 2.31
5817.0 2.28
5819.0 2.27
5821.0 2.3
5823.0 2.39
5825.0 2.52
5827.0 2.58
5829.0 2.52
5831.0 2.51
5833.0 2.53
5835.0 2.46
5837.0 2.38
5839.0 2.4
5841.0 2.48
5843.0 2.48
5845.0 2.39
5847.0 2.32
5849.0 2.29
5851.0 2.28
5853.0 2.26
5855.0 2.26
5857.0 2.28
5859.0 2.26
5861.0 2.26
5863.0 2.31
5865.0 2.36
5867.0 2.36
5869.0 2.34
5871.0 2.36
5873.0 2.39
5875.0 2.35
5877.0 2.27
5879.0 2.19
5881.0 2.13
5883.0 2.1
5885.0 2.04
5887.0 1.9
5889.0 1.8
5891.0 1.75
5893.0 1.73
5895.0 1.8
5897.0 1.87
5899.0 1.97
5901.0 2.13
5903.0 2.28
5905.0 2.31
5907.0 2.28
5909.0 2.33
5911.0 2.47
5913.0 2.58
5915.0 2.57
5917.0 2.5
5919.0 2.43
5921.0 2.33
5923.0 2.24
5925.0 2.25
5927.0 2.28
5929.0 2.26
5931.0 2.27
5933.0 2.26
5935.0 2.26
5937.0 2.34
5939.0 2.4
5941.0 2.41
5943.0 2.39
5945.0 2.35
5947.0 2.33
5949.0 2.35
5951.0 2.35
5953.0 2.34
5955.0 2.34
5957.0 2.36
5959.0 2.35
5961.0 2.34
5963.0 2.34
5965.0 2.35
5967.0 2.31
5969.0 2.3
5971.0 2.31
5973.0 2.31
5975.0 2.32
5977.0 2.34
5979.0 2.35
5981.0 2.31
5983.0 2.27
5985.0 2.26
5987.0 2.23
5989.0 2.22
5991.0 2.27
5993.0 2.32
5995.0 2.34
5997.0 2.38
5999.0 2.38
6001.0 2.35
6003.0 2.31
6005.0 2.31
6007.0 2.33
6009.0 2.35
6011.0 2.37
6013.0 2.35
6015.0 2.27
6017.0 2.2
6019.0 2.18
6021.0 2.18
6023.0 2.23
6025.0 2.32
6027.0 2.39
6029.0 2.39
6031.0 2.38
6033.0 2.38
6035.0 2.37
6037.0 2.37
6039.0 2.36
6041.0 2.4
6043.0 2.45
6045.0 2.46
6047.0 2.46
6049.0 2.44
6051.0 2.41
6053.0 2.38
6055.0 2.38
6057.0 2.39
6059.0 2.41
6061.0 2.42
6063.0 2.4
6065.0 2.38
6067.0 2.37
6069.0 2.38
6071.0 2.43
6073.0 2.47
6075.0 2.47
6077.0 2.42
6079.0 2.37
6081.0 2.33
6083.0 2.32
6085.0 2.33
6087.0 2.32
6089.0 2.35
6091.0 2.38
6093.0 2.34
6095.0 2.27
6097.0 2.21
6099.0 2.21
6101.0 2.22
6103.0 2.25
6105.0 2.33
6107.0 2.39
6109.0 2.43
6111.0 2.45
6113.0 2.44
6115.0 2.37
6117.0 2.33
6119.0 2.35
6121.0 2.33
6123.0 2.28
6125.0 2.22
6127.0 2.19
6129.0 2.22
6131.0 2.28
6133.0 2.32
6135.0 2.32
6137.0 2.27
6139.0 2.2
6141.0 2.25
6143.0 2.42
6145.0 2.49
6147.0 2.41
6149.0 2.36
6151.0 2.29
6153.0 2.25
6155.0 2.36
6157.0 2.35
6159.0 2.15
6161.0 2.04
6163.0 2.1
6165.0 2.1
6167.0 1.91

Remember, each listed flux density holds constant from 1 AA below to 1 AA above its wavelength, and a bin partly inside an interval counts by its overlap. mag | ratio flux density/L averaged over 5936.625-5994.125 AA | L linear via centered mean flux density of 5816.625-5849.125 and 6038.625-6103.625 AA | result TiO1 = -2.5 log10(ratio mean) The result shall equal 0.03 mag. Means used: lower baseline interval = 2.42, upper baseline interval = 2.37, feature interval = 2.33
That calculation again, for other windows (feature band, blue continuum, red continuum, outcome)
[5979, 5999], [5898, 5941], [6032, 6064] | 0.03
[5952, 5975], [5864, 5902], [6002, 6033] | -0.05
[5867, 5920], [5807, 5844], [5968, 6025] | 0.08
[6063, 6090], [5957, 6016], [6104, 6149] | -0.02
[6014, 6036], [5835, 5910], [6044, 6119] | 0.01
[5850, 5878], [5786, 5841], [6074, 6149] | 0.02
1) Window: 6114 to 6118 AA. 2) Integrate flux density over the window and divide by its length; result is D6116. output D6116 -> 2.35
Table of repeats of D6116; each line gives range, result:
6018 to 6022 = 2.18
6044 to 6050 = 2.45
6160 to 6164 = 2.07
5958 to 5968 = 2.34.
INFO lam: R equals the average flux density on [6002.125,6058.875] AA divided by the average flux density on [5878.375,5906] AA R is 1.18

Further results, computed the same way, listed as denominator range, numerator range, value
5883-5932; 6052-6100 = 1.08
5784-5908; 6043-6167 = 1.03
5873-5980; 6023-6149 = 1.04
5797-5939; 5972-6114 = 1.02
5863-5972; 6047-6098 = 1.05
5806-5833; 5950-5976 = 0.97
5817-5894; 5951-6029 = 1.01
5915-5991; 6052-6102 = 1.01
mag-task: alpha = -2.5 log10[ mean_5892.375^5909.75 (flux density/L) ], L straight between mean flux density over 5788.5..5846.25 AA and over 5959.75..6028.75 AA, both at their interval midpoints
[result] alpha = 0.13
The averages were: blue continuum 2.37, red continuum 2.31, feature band 2.08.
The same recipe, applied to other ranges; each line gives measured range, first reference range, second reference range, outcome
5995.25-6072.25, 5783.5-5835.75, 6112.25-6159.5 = -0.02 mag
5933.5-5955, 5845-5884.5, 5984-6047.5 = -0.02 mag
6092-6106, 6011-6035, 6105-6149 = 0.03 mag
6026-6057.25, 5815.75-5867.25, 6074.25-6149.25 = -0.03 mag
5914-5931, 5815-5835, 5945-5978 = 0.00 mag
